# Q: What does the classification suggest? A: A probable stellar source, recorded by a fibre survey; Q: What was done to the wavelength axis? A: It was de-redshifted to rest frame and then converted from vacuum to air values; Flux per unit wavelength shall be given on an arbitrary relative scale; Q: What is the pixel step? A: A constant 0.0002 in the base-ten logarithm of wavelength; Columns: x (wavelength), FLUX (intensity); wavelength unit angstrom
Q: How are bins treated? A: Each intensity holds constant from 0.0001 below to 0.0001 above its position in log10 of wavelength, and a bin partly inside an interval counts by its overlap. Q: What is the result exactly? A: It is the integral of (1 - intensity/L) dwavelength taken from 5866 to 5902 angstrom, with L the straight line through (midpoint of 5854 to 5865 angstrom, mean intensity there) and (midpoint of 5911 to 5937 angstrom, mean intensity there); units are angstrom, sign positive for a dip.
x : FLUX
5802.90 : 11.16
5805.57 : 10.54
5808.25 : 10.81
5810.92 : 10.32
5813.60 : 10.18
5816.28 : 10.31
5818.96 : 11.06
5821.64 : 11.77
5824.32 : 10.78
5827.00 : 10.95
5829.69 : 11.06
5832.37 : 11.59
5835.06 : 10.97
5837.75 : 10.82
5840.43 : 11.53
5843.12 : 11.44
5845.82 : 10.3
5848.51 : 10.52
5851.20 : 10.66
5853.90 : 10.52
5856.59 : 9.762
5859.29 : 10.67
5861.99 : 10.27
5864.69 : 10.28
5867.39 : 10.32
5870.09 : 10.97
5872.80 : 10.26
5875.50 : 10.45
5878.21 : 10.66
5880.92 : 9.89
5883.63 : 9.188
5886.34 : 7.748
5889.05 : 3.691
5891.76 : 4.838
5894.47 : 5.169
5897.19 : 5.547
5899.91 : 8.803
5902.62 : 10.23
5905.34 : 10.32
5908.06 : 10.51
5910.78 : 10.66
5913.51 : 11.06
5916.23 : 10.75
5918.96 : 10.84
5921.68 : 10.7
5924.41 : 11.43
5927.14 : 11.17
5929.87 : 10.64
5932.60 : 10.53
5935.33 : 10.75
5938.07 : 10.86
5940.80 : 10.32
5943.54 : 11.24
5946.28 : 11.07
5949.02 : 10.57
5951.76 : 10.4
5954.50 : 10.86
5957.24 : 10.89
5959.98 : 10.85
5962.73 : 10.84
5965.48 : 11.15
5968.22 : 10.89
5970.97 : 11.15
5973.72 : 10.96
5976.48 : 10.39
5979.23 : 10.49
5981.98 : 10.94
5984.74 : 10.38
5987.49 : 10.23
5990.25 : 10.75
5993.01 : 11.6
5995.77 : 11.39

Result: 7.4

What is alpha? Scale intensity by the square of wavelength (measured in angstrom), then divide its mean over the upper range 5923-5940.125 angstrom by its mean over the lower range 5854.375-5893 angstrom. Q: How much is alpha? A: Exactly 1.20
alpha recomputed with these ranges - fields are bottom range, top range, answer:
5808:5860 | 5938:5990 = 1.04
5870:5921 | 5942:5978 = 1.23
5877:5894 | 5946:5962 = 1.47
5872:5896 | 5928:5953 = 1.38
